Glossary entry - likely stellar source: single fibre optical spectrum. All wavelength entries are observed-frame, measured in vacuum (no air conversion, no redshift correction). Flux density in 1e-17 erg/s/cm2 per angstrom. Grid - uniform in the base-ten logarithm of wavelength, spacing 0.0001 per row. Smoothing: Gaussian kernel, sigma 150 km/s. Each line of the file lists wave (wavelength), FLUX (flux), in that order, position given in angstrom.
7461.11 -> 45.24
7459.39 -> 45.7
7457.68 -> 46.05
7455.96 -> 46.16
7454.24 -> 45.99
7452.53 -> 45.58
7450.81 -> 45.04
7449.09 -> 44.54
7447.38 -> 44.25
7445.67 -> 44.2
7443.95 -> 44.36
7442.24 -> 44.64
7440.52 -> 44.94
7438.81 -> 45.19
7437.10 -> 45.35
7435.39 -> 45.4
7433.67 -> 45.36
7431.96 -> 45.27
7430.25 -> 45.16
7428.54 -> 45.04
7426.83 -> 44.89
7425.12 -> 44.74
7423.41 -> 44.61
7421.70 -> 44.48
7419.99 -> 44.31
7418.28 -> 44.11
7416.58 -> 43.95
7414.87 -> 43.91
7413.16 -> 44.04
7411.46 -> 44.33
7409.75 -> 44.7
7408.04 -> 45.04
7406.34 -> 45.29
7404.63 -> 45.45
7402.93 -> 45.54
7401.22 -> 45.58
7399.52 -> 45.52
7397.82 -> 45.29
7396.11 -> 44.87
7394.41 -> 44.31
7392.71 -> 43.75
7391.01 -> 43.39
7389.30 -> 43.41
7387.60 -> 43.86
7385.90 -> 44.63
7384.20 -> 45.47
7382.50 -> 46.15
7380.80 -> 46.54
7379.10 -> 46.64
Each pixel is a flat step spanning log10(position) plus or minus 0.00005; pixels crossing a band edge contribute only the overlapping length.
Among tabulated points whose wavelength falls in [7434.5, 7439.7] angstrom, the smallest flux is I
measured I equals 45.19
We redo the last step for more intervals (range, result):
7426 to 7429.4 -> 44.89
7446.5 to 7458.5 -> 44.25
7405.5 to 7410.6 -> 44.7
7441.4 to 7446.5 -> 44.2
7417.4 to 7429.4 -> 44.11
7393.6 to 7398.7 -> 44.31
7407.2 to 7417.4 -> 43.91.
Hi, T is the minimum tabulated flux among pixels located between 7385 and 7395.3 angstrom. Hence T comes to 43.39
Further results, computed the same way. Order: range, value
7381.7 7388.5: 43.86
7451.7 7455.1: 45.58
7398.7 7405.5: 45.45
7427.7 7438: 45.04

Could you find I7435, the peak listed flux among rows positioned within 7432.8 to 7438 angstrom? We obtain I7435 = 45.4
